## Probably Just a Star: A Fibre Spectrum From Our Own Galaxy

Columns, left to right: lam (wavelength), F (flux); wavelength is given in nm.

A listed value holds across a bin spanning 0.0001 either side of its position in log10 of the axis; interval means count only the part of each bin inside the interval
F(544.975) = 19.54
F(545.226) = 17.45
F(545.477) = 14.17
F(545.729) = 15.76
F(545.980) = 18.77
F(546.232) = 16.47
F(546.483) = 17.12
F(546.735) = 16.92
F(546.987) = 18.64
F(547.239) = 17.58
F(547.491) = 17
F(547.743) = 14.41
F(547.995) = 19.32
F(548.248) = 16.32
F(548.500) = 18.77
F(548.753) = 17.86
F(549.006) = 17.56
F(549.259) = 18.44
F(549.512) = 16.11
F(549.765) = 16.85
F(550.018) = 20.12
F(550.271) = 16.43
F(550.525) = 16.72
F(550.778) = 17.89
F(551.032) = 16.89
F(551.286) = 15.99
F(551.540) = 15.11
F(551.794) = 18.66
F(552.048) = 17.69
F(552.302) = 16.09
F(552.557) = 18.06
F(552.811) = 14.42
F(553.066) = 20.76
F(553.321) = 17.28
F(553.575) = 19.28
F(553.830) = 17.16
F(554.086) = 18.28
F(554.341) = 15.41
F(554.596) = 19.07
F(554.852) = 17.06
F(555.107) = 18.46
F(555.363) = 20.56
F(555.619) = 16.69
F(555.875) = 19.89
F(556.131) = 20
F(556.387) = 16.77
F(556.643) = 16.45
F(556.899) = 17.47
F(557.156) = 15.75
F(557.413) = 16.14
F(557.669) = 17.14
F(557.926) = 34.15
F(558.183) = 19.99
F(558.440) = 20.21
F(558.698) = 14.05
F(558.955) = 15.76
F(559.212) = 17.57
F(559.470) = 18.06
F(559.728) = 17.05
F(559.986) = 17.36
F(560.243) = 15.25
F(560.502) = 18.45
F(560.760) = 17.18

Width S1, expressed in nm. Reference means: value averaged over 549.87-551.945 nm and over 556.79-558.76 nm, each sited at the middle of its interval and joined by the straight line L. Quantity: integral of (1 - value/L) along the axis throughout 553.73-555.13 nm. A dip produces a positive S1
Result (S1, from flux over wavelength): 0.07 nm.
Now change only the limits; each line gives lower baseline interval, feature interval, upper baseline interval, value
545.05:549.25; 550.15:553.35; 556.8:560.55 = 0.102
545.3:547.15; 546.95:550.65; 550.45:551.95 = -0.124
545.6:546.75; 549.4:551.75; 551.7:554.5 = 0.052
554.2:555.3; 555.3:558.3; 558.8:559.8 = -0.316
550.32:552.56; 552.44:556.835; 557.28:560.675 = -0.091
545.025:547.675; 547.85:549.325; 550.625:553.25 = -0.079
